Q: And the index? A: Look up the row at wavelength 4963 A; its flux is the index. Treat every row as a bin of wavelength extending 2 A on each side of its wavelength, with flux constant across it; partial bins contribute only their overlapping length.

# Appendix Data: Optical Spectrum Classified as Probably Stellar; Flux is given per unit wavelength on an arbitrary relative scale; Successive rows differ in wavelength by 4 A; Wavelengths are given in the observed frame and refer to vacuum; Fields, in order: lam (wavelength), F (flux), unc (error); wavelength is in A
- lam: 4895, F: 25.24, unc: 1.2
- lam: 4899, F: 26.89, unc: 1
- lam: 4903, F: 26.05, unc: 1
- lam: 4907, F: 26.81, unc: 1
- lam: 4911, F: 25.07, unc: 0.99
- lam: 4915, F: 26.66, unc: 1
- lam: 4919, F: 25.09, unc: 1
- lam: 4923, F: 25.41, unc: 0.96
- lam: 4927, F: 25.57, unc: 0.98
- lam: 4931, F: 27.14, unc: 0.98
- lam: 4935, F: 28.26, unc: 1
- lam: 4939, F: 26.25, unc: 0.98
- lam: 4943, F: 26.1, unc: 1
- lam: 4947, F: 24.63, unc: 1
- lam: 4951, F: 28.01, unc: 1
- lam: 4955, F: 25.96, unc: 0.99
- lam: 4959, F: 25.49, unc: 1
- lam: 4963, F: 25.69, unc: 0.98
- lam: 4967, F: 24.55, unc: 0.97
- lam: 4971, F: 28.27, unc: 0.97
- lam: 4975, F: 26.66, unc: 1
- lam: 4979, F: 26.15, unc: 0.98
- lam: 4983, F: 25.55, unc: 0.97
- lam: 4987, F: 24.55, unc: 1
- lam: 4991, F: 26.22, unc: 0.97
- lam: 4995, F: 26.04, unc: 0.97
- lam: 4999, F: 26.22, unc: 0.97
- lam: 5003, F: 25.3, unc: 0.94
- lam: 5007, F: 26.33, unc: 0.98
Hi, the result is 25.69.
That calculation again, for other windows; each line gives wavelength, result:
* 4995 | 26.04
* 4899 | 26.89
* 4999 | 26.22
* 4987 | 24.55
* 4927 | 25.57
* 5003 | 25.3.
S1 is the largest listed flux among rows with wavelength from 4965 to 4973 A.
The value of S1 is 28.27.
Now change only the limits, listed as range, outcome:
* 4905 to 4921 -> 26.81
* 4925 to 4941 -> 28.26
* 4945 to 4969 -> 28.01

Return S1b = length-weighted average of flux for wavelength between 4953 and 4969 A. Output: 25.4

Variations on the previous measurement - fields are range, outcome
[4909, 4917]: 25.9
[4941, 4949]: 25.4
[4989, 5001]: 26.2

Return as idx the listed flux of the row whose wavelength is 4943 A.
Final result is 26.1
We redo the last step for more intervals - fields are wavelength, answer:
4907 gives 26.81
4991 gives 26.22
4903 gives 26.05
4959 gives 25.49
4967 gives 24.55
